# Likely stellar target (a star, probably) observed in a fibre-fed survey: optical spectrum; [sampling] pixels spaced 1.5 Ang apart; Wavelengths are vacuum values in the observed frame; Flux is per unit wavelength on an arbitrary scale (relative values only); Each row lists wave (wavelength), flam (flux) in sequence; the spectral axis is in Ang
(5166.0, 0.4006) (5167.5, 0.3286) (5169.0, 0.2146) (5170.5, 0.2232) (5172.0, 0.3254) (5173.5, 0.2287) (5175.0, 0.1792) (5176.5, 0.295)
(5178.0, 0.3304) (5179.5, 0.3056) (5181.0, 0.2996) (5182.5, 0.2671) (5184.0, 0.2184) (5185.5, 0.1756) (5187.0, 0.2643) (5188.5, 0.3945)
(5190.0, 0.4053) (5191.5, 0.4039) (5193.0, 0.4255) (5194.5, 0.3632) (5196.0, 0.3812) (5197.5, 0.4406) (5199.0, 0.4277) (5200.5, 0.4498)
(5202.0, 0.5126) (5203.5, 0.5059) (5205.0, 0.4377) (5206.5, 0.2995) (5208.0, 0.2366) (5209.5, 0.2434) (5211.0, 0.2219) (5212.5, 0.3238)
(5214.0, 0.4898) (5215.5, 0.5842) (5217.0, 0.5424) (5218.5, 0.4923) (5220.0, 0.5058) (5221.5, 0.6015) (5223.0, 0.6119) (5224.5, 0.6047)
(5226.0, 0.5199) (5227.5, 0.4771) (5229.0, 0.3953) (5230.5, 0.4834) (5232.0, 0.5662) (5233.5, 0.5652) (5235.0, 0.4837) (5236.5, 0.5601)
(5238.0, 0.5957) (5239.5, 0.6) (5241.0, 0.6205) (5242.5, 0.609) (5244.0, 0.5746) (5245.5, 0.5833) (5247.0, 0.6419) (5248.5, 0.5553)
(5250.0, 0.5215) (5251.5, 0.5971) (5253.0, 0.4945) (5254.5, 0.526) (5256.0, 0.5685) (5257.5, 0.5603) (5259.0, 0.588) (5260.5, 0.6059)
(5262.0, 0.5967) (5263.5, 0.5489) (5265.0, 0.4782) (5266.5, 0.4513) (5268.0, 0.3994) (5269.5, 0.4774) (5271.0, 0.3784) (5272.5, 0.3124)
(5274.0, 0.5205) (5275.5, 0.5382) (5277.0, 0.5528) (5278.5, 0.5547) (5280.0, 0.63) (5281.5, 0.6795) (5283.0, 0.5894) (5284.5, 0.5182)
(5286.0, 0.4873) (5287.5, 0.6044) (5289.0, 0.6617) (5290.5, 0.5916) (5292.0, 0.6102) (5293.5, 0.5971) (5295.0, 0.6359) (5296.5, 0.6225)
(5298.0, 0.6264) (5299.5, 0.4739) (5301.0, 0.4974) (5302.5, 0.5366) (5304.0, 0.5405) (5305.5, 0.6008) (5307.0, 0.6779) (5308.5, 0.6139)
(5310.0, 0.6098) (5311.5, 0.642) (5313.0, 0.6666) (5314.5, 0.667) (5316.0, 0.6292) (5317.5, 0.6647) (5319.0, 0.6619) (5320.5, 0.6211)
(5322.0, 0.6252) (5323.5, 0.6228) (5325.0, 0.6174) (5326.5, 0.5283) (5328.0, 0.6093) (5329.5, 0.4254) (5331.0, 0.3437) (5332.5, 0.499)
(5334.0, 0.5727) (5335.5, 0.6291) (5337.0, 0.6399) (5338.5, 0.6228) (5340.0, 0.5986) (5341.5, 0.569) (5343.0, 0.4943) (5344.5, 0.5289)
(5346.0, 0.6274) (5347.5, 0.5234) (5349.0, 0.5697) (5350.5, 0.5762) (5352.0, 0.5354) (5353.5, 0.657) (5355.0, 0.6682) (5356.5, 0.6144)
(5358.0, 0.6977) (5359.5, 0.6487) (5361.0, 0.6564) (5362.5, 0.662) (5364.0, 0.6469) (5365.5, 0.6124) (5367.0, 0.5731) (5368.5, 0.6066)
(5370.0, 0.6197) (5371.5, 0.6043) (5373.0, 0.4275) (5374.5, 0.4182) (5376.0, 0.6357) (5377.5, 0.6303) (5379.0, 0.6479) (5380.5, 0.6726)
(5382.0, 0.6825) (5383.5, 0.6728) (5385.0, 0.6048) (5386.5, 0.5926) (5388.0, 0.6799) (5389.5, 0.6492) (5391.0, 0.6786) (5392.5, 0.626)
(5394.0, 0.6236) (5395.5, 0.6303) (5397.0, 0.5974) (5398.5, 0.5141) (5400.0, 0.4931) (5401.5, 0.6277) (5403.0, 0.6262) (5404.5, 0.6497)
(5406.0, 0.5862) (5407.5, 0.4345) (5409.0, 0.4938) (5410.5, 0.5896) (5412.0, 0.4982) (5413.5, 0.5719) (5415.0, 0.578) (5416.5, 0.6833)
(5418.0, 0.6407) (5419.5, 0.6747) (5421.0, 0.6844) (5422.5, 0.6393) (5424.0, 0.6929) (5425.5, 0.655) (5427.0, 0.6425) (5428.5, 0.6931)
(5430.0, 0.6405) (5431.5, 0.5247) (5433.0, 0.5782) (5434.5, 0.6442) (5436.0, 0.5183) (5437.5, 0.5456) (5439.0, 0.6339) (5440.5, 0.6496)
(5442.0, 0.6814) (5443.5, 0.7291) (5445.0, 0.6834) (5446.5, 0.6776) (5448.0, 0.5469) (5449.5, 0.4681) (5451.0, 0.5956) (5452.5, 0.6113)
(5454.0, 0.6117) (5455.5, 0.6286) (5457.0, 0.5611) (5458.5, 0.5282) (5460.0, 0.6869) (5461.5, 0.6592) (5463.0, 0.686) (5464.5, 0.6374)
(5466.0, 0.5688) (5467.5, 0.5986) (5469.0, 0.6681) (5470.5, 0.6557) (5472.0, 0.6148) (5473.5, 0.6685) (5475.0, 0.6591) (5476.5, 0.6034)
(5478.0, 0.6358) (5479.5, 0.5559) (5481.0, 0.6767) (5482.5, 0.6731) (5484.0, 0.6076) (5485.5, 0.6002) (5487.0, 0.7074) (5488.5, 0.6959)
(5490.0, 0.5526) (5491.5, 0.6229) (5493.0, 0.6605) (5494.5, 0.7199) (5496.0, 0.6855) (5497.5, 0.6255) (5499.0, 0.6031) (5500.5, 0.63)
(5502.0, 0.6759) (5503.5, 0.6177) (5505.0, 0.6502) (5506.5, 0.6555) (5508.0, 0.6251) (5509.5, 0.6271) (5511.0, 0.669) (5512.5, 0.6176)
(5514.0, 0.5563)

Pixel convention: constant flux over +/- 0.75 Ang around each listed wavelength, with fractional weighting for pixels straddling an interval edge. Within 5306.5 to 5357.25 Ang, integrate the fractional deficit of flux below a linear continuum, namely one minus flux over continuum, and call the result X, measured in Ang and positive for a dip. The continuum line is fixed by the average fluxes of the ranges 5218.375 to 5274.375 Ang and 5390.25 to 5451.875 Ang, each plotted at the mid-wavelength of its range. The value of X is -2.0 Ang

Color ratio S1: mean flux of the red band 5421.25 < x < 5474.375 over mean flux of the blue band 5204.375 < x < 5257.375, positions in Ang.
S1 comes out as 1.23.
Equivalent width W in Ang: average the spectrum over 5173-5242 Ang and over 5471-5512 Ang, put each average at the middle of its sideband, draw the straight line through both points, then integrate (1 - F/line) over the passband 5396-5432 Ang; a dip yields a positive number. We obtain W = -1.3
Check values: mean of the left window 0.422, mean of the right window 0.641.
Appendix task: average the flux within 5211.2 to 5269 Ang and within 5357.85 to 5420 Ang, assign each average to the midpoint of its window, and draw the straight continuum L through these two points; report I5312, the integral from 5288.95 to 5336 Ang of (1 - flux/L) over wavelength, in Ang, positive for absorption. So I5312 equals -1.7 Ang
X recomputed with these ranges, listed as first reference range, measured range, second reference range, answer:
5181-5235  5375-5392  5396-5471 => -2.32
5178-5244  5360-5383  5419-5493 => -1.81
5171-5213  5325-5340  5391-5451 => -1.37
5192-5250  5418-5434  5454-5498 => -0.95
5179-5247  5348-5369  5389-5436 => -2.17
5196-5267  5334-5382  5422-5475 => -2.17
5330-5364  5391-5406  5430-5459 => -0.16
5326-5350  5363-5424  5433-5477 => -2.22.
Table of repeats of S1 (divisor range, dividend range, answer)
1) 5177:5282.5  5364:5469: 1.29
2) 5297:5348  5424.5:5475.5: 1.07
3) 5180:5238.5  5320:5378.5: 1.36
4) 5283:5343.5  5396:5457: 1.03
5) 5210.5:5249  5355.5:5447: 1.16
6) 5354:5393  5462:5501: 1.02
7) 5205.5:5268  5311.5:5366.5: 1.17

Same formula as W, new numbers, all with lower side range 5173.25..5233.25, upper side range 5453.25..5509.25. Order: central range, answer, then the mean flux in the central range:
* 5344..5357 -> -1.6 Ang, 0.59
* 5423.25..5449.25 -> -1.4 Ang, 0.628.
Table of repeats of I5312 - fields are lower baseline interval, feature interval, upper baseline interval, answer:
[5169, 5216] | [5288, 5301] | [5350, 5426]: -3.1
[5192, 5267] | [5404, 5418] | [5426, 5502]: 0.7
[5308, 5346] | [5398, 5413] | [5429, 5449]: 1.4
